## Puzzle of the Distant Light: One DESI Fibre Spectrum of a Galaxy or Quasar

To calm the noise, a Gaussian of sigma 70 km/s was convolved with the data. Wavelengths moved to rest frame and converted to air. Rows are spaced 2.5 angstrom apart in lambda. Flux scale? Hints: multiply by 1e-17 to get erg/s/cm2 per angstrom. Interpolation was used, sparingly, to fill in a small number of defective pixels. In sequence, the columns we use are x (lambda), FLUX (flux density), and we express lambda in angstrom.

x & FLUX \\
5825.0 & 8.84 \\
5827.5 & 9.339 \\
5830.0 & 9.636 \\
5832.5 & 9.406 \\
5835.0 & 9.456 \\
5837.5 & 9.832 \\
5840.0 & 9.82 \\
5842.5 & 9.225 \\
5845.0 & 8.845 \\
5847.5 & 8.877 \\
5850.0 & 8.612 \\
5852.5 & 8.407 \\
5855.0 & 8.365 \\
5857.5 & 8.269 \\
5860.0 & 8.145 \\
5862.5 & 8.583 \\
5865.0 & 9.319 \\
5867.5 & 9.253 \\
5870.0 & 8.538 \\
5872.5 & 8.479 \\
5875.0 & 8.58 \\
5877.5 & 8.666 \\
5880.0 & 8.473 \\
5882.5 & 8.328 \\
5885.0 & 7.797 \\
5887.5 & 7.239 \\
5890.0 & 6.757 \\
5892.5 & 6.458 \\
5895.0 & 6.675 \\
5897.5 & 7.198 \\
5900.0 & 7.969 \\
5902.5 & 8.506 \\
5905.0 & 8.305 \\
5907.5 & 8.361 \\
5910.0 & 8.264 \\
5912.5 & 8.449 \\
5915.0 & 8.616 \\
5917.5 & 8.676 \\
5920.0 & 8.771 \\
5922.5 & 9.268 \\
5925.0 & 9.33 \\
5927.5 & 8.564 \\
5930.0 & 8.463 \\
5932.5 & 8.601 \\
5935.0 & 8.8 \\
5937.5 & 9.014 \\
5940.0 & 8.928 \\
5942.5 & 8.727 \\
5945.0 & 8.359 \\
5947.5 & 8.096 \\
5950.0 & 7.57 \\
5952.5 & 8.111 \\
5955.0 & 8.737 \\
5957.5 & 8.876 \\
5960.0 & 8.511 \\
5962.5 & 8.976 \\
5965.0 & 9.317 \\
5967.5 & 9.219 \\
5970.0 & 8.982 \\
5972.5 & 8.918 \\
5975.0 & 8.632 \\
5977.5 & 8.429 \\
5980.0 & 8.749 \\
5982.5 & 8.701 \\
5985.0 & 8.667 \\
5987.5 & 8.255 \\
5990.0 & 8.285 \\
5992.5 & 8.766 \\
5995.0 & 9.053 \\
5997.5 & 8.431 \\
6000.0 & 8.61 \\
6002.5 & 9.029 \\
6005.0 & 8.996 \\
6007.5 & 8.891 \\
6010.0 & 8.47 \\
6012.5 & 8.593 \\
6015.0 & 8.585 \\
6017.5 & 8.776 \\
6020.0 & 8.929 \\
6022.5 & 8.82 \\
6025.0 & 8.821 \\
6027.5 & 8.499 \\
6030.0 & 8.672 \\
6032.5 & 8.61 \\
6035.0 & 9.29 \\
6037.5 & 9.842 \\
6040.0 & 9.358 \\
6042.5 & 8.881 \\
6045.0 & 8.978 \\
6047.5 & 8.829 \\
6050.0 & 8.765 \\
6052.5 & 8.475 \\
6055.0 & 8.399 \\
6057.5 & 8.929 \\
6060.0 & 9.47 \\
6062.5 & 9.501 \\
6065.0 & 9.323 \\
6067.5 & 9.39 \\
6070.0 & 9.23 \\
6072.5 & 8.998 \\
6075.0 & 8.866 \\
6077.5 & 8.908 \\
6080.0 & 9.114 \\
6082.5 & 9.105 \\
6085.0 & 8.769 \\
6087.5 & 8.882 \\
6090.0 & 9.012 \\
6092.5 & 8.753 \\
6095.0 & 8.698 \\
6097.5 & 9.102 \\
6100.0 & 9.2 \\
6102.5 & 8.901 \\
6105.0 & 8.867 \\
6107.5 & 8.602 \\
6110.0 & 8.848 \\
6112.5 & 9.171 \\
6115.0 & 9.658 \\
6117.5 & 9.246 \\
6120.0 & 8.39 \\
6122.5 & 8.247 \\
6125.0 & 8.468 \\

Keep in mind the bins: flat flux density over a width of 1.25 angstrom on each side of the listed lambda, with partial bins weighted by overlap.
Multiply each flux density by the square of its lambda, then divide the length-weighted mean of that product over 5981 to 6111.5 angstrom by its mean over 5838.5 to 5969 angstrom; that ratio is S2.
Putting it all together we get 1.10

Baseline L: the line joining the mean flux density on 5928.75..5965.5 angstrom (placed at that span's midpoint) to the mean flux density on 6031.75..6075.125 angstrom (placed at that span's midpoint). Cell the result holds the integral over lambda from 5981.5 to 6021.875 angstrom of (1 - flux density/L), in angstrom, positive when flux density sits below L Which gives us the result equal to 0.67 angstrom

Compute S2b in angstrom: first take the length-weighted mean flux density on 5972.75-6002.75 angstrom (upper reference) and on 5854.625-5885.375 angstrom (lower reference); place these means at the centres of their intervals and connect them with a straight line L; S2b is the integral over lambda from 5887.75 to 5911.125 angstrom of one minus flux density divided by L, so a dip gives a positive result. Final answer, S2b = 2.7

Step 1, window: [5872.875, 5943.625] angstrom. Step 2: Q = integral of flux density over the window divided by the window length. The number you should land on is 8.28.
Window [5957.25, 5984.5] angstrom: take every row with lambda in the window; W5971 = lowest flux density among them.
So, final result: 8.429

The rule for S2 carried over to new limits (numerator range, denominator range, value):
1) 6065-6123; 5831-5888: 1.11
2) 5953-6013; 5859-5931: 1.09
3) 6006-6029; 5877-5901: 1.21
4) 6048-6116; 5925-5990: 1.08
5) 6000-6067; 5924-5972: 1.05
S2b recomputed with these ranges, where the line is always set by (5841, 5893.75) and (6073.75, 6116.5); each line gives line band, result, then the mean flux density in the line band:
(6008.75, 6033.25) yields 0.2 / 8.68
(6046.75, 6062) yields 0.0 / 8.84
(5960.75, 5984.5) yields -0.6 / 8.87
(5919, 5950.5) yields -0.5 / 8.68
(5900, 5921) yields 0.0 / 8.46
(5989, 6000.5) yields 0.1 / 8.64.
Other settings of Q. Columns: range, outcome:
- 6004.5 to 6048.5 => 8.88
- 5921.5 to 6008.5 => 8.71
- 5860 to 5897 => 8.07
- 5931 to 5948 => 8.67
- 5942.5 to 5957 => 8.26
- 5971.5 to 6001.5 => 8.63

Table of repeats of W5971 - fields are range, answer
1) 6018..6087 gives 8.399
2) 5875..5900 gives 6.458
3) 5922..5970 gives 7.57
